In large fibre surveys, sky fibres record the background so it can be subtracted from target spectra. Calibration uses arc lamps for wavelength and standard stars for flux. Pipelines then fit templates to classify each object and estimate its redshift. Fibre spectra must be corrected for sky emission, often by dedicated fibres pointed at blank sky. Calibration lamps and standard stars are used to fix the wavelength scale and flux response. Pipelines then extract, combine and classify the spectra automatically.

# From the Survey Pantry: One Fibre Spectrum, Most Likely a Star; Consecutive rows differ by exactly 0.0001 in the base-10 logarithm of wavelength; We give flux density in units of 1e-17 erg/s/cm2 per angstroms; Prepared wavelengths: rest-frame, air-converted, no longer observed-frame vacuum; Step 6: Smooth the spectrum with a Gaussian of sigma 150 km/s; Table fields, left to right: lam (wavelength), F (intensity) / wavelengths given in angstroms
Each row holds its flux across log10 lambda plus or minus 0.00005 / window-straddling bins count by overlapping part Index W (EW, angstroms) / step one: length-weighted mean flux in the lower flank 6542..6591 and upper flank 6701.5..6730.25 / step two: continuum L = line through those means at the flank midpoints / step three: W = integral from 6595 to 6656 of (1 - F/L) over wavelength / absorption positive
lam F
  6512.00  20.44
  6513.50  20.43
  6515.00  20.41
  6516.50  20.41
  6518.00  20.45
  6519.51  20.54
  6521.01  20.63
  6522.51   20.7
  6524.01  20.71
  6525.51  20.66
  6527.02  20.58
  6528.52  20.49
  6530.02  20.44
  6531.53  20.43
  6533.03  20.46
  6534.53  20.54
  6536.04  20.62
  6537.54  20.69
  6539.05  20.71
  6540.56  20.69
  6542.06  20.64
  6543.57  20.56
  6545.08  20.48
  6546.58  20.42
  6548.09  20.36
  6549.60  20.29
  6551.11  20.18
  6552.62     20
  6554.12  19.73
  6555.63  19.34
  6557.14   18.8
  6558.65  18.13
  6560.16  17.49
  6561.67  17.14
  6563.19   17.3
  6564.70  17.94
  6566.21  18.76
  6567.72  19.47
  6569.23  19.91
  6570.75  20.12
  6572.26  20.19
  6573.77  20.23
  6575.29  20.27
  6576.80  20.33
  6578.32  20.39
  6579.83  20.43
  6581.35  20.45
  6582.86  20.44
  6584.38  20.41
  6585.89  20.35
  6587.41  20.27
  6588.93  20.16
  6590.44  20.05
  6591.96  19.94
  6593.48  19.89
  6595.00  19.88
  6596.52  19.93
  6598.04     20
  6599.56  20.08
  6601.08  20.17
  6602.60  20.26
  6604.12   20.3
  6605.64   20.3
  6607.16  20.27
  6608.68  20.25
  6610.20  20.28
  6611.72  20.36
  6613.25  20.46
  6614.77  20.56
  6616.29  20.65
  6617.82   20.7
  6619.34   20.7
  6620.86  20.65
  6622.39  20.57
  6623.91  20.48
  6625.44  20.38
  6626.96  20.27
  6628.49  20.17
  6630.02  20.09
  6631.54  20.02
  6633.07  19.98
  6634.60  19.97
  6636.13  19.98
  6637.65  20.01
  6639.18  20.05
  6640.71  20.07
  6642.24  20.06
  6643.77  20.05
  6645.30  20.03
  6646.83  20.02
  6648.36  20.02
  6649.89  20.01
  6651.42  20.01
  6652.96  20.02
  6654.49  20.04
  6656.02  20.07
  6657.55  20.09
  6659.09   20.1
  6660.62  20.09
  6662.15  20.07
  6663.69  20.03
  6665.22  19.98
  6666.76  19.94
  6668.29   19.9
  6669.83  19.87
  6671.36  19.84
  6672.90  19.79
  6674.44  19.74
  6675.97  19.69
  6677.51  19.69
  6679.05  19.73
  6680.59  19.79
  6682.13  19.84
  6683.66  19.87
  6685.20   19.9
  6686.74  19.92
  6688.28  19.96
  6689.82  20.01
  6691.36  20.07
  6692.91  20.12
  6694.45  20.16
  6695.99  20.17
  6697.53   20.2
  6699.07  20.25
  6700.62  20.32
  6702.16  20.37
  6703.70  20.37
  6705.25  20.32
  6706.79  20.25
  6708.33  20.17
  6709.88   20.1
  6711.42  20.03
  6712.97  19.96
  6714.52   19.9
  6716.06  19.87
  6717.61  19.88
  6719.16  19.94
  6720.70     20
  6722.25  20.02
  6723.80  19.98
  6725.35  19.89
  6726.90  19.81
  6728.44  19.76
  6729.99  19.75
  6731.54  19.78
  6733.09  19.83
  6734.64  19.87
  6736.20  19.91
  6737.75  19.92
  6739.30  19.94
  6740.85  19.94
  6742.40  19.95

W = -1.1 angstroms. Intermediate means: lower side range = 19.7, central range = 20.2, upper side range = 20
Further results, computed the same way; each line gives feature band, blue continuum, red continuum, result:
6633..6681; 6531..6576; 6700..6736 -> -0.1 angstroms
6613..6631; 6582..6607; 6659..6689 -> -0.4 angstroms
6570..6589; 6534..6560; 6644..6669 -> -0.2 angstroms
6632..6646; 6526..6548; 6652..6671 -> 0.1 angstroms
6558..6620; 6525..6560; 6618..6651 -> 0.9 angstroms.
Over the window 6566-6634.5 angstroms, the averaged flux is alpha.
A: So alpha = 20.2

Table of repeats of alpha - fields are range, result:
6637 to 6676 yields 20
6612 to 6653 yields 20.2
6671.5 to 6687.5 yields 19.8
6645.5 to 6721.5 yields 20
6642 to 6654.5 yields 20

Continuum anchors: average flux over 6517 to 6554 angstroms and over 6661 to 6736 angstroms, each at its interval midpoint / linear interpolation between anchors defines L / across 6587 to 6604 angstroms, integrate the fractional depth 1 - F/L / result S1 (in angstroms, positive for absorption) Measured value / 0.2 angstroms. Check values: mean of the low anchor 20.5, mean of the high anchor 20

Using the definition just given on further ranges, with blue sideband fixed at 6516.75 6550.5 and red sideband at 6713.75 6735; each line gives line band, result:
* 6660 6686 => 0.25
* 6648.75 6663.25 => 0.05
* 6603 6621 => -0.15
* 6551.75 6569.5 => 1.57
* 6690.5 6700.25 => -0.09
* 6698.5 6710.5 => -0.19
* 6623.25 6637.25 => 0.05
